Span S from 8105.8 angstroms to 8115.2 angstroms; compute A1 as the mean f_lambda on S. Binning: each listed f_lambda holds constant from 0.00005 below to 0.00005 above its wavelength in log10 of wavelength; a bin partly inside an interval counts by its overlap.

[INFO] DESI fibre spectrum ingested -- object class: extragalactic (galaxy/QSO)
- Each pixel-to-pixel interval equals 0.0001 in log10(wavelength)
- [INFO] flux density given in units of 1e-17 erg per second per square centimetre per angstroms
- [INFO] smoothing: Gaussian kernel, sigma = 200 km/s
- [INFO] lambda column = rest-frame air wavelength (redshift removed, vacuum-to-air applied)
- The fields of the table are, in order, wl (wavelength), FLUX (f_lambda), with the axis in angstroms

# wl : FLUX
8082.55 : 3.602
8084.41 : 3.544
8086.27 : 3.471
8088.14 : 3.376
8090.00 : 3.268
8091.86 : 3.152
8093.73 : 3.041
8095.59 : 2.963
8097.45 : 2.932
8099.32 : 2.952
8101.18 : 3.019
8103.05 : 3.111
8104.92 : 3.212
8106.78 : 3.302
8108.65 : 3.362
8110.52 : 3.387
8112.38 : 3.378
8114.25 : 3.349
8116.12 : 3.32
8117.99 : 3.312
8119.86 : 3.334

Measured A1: 3.36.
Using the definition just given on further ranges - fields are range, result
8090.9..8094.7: 3.1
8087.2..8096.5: 3.16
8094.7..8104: 2.99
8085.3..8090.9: 3.37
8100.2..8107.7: 3.16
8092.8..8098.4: 2.98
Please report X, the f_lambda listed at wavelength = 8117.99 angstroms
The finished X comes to 3.312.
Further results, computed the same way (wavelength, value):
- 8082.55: 3.602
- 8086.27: 3.471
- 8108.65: 3.362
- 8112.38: 3.378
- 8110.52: 3.387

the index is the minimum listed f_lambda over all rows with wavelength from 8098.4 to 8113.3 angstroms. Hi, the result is 2.952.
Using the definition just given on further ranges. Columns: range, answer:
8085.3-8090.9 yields 3.268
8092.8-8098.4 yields 2.932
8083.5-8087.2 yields 3.471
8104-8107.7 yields 3.212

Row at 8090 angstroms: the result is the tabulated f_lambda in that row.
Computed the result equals 3.268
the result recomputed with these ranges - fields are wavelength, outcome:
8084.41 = 3.544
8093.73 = 3.041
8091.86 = 3.152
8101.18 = 3.019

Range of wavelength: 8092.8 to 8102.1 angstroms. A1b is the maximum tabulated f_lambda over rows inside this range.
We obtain 3.041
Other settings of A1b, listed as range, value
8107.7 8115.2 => 3.387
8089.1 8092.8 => 3.268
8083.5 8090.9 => 3.544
